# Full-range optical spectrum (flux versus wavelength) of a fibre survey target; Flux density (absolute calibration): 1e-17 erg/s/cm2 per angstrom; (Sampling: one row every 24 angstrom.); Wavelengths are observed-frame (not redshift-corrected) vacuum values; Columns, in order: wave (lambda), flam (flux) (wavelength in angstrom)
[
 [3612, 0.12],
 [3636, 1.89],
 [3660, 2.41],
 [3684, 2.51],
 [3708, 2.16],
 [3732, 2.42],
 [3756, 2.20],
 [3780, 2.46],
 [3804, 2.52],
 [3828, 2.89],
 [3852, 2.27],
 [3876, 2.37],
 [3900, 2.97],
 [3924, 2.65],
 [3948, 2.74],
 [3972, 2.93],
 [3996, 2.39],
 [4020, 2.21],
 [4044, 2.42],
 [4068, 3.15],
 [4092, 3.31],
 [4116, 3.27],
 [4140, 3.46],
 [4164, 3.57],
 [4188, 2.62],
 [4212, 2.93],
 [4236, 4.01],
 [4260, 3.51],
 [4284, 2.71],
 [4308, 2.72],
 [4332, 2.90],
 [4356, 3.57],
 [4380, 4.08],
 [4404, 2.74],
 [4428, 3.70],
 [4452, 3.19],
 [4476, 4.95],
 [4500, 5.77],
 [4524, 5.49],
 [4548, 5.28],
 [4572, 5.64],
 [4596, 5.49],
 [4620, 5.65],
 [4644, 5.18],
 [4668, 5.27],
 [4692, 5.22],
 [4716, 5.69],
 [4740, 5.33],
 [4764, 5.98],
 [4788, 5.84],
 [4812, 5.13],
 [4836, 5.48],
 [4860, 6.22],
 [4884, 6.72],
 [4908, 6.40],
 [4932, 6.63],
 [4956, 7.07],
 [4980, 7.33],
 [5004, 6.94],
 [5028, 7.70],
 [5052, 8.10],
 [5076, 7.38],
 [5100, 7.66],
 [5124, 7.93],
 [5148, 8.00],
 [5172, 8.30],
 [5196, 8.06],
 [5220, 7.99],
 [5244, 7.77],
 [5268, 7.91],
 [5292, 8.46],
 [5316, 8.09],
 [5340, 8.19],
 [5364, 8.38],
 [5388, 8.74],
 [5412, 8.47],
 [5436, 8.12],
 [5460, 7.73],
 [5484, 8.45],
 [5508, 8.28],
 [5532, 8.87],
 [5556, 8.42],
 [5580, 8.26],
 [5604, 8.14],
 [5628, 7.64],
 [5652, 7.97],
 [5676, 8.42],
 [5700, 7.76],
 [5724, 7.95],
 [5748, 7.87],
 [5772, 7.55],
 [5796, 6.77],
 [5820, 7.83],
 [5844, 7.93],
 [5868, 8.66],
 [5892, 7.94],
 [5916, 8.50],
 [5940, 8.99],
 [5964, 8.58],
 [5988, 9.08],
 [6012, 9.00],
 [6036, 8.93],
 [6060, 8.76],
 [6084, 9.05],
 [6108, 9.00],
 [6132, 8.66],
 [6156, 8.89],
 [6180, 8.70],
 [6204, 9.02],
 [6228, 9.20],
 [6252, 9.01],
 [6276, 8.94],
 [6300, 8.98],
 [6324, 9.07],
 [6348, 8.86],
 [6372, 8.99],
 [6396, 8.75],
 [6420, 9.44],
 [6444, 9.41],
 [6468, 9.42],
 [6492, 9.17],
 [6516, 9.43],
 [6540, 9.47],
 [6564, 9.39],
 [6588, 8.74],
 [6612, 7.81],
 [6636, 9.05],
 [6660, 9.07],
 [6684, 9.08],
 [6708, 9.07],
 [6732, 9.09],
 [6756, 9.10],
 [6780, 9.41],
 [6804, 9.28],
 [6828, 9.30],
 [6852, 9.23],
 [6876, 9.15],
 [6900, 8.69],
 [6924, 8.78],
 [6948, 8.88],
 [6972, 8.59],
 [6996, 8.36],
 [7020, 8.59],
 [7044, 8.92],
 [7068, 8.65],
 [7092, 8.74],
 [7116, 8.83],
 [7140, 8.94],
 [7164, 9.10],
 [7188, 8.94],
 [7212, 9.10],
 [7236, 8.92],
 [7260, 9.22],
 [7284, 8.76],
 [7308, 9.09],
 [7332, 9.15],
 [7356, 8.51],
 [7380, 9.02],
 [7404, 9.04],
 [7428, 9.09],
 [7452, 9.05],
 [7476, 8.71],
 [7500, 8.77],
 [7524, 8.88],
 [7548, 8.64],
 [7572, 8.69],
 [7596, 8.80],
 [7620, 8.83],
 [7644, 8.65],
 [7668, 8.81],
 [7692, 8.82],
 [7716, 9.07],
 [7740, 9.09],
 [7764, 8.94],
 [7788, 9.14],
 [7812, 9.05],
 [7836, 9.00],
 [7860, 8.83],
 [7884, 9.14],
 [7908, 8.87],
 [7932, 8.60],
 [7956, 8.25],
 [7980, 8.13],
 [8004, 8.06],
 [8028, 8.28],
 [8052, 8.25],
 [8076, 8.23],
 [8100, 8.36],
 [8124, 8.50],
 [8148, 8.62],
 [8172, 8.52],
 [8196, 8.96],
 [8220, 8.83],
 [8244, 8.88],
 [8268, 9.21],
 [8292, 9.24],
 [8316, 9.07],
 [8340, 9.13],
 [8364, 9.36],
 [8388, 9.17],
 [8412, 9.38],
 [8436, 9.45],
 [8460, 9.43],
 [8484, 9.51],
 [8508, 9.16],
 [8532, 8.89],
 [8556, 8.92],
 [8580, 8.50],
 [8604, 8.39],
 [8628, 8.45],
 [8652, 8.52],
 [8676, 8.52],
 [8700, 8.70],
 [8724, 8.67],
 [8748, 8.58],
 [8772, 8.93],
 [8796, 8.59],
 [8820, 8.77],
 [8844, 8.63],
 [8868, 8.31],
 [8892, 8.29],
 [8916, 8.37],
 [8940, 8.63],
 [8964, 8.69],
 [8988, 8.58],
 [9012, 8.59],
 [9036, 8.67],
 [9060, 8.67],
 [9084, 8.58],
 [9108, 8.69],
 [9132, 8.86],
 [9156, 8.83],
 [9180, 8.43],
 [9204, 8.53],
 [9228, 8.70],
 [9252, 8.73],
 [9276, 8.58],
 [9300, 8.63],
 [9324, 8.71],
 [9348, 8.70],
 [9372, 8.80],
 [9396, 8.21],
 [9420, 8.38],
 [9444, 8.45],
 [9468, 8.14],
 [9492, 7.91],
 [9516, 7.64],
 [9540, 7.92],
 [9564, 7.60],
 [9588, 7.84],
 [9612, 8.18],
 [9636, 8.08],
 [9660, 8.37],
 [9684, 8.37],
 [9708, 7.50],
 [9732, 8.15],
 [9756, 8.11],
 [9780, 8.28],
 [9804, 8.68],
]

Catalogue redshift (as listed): 0.120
